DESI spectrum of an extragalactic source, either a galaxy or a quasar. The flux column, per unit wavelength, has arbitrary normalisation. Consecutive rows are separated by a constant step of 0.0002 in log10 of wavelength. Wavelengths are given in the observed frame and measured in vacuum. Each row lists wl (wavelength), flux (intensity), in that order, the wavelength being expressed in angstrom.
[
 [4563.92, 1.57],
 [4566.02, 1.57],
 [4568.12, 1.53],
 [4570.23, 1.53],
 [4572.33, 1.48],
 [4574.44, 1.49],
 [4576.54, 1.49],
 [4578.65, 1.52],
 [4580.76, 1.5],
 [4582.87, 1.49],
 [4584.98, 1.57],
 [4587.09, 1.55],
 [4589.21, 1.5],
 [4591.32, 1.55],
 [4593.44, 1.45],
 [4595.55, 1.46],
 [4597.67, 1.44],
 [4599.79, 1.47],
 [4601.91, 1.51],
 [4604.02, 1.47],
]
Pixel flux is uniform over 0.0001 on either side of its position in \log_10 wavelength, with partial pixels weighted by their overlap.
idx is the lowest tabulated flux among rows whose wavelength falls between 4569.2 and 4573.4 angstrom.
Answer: 1.48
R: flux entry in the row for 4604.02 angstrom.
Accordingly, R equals 1.47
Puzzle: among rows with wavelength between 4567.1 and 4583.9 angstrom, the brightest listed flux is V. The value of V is 1.53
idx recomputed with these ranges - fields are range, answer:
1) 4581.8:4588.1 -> 1.49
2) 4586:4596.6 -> 1.45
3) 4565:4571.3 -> 1.53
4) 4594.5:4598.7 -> 1.44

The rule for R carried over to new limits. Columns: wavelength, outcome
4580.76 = 1.5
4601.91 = 1.51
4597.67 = 1.44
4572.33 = 1.48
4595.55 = 1.46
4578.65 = 1.52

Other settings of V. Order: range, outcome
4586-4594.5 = 1.55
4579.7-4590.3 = 1.57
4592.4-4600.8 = 1.47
